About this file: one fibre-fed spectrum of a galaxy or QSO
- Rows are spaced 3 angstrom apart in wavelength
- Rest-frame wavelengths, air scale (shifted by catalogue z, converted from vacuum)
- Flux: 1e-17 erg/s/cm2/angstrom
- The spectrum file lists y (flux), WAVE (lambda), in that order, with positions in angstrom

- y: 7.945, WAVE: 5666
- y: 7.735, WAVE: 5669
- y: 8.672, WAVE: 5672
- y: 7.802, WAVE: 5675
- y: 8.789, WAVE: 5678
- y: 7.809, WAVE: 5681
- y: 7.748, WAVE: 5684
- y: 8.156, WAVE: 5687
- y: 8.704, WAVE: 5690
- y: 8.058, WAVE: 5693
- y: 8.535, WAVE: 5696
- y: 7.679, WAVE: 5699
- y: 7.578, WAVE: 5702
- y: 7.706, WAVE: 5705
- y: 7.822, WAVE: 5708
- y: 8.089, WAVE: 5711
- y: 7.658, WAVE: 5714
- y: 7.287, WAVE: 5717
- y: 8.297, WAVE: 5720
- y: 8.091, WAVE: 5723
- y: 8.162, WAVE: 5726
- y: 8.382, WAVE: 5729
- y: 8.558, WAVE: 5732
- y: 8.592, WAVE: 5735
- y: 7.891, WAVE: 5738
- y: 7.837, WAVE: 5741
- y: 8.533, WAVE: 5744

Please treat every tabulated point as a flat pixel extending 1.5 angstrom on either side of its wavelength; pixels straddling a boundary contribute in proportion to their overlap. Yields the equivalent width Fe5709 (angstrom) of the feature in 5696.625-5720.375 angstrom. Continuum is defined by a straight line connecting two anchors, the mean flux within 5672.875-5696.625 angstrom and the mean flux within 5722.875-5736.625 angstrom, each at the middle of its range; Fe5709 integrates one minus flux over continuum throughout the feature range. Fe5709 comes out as 1.5 angstrom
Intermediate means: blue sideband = 8.2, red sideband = 8.38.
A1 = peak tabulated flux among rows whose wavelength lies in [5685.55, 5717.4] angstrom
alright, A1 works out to 8.704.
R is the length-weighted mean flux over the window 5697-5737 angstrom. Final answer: 8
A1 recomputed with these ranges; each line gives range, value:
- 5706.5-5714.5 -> 8.089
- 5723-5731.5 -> 8.382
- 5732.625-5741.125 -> 8.592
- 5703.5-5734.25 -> 8.558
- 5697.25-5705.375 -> 7.706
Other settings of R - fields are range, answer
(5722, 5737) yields 8.35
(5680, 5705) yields 8.02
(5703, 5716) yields 7.79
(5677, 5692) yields 8.22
